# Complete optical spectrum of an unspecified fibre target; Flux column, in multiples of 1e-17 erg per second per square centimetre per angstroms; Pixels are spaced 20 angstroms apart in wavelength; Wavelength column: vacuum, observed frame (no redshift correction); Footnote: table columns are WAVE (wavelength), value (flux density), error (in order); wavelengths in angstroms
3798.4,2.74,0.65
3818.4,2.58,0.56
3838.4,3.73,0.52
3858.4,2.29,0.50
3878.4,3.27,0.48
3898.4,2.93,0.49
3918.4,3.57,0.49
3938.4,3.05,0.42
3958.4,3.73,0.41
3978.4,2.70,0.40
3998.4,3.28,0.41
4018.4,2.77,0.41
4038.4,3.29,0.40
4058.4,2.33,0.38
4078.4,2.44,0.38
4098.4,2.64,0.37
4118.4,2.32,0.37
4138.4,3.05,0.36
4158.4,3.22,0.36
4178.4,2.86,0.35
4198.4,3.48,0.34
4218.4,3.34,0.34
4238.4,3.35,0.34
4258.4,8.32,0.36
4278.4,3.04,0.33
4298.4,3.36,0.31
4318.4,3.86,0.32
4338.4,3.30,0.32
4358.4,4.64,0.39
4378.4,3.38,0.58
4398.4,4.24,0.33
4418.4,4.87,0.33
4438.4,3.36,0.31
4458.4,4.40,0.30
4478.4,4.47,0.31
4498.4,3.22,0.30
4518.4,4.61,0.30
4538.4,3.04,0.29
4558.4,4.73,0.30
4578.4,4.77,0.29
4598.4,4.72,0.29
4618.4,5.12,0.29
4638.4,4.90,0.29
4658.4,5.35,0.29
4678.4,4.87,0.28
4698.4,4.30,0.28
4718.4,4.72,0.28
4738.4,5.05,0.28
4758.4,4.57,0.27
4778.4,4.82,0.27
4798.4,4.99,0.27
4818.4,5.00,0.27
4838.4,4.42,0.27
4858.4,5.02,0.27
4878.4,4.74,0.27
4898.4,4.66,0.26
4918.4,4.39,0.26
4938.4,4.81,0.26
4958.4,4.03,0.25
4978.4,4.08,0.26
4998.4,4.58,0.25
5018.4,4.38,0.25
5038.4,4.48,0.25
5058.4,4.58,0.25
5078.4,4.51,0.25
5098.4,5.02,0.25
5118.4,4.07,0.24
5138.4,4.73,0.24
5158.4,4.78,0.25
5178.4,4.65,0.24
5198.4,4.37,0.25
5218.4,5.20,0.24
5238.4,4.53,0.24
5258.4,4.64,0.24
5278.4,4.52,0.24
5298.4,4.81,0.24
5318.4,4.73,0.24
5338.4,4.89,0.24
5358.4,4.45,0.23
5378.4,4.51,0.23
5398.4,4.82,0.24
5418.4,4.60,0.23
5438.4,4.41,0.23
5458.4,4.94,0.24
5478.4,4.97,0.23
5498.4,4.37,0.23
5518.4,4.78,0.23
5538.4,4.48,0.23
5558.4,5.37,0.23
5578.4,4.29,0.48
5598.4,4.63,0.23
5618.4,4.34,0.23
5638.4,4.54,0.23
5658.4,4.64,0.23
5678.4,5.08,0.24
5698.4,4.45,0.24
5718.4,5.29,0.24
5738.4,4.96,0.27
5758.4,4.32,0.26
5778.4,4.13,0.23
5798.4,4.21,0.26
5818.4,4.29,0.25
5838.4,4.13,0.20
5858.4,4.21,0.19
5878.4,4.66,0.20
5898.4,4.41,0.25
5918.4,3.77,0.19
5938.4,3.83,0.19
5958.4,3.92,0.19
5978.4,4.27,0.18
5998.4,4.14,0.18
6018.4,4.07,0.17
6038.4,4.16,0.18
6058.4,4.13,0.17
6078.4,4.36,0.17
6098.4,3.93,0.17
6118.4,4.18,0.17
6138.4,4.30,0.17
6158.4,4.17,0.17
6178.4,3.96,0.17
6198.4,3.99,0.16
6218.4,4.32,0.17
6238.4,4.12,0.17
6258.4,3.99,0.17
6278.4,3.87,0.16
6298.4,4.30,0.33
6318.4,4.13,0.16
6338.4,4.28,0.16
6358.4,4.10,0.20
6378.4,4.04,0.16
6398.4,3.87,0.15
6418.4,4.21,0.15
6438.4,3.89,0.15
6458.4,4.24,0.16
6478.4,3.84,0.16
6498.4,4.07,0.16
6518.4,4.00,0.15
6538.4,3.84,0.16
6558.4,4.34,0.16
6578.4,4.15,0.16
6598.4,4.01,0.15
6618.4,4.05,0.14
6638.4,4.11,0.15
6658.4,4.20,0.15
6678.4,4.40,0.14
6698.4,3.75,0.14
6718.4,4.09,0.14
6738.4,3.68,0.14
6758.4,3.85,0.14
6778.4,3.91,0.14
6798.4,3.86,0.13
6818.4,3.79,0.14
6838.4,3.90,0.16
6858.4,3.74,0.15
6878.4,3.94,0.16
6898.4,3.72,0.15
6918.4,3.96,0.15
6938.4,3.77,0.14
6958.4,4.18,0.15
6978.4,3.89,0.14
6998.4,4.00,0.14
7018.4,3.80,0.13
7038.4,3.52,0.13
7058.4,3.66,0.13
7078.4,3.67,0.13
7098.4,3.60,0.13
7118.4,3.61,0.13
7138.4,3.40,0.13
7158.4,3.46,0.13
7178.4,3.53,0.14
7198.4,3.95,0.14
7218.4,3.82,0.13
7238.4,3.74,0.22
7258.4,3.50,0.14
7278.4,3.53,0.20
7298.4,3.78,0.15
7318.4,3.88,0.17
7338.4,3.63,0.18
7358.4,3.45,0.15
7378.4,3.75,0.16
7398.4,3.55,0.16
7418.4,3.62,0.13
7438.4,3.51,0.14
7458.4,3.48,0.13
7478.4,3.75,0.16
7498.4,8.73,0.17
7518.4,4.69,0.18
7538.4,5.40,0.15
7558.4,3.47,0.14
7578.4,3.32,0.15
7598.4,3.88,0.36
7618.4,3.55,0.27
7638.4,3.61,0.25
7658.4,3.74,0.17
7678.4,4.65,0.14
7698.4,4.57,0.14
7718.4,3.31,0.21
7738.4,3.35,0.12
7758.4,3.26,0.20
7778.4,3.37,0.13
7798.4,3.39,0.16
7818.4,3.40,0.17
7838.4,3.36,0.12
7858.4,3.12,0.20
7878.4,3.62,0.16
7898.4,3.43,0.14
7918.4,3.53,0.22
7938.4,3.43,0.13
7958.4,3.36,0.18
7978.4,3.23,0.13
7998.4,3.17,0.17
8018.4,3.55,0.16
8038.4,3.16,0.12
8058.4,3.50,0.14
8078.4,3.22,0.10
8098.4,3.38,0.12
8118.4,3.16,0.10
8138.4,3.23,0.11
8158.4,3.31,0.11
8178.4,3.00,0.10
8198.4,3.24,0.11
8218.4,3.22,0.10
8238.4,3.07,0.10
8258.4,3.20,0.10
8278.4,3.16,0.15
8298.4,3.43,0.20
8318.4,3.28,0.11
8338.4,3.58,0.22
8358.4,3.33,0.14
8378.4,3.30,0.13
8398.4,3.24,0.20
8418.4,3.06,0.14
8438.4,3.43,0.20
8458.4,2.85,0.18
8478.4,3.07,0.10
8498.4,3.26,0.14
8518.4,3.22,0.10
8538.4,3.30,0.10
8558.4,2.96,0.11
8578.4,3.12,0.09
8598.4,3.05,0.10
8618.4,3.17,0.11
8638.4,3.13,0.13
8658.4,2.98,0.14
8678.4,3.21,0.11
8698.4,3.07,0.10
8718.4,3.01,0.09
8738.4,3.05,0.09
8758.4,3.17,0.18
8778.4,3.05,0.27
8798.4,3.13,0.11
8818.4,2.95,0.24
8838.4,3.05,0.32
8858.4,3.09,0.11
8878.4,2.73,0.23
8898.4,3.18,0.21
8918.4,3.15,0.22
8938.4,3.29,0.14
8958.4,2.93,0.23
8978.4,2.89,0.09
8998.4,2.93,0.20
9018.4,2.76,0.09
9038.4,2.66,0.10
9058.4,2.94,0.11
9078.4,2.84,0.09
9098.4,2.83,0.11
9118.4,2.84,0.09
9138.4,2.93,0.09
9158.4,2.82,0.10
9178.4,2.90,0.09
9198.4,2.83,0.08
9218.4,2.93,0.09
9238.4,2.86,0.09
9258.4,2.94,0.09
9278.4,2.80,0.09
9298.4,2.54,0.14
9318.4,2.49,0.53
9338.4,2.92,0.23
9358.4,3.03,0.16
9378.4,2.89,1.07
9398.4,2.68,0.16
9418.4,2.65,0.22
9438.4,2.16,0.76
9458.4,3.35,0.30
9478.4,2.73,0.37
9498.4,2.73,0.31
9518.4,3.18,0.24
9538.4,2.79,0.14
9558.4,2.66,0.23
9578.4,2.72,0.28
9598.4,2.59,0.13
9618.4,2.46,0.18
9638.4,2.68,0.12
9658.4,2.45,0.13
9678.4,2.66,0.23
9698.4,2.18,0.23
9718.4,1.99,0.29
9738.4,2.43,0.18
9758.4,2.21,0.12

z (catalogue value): 0.144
